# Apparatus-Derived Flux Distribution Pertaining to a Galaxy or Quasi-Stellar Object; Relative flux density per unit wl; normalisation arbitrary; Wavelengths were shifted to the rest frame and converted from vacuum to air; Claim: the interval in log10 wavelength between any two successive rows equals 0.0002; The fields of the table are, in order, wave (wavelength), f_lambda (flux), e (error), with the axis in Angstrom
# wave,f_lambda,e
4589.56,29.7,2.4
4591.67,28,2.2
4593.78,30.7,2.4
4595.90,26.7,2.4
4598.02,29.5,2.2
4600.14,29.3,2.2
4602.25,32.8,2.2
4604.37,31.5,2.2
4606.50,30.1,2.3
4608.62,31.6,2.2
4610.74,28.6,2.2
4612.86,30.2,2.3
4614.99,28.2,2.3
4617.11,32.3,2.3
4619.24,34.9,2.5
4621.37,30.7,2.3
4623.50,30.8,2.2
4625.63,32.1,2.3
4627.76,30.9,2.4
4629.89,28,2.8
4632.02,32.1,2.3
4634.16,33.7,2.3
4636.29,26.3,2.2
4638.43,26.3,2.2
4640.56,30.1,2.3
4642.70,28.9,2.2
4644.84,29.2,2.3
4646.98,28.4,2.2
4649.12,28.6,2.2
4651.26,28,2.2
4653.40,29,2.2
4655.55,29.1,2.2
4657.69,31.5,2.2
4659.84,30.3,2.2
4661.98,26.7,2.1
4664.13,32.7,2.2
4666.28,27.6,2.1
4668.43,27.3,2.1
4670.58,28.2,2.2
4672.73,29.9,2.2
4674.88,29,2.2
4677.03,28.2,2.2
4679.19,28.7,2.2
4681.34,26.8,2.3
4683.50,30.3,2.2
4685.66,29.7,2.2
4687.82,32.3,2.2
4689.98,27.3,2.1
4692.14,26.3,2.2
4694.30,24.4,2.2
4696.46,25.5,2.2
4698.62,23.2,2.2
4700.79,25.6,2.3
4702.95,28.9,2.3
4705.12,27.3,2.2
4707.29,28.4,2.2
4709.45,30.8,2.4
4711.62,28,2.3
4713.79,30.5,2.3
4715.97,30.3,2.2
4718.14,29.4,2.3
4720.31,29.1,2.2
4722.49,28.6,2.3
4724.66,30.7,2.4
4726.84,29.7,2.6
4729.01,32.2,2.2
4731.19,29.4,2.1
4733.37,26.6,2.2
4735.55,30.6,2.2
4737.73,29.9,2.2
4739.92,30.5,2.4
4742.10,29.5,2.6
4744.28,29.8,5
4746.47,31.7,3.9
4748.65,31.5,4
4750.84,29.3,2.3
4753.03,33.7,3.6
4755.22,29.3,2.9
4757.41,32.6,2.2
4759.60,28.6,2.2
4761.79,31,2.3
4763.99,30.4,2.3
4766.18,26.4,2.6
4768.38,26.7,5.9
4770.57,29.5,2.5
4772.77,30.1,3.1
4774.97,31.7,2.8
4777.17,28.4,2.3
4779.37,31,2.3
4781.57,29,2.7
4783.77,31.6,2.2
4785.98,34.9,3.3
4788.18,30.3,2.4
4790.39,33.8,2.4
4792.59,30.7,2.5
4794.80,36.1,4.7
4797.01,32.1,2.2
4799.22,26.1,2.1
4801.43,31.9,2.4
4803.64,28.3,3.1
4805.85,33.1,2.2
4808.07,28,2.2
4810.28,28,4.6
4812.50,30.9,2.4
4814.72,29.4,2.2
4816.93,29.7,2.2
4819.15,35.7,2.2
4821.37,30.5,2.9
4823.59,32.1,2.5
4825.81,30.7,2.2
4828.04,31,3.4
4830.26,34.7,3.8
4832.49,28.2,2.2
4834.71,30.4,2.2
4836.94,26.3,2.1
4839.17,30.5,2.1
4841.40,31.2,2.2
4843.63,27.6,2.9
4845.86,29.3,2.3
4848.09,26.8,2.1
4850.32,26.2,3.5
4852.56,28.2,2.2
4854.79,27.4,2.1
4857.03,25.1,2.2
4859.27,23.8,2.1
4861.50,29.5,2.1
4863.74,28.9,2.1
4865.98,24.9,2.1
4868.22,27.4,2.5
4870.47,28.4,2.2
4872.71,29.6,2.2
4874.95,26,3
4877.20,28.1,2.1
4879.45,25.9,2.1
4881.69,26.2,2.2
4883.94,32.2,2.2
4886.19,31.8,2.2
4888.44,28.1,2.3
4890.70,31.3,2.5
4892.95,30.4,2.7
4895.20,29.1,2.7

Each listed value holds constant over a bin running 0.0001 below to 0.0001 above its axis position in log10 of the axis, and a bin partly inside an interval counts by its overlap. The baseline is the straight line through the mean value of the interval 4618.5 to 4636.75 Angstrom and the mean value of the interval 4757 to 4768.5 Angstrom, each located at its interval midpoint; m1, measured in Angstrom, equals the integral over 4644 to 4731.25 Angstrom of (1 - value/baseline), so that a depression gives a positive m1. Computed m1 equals 4.7 Angstrom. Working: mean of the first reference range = 31.1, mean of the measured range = 28.7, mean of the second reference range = 29.3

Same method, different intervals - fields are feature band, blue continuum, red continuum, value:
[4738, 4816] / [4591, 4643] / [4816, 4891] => -3.0 Angstrom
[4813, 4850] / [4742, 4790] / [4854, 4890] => -1.8 Angstrom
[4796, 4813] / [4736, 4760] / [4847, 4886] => -0.4 Angstrom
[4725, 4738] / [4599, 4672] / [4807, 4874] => -0.1 Angstrom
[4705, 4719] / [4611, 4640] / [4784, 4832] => 0.7 Angstrom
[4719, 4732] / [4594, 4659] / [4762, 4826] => 0.2 Angstrom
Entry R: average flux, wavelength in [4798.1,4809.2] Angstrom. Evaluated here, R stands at 29.5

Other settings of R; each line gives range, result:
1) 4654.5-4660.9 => 30.3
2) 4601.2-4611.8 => 30.9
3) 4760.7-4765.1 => 30.7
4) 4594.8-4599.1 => 28.1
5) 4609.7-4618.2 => 29.8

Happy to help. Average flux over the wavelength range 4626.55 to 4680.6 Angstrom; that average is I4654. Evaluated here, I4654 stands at 29.1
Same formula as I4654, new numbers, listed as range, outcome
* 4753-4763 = 30.7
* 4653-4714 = 28.4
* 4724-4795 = 30.5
